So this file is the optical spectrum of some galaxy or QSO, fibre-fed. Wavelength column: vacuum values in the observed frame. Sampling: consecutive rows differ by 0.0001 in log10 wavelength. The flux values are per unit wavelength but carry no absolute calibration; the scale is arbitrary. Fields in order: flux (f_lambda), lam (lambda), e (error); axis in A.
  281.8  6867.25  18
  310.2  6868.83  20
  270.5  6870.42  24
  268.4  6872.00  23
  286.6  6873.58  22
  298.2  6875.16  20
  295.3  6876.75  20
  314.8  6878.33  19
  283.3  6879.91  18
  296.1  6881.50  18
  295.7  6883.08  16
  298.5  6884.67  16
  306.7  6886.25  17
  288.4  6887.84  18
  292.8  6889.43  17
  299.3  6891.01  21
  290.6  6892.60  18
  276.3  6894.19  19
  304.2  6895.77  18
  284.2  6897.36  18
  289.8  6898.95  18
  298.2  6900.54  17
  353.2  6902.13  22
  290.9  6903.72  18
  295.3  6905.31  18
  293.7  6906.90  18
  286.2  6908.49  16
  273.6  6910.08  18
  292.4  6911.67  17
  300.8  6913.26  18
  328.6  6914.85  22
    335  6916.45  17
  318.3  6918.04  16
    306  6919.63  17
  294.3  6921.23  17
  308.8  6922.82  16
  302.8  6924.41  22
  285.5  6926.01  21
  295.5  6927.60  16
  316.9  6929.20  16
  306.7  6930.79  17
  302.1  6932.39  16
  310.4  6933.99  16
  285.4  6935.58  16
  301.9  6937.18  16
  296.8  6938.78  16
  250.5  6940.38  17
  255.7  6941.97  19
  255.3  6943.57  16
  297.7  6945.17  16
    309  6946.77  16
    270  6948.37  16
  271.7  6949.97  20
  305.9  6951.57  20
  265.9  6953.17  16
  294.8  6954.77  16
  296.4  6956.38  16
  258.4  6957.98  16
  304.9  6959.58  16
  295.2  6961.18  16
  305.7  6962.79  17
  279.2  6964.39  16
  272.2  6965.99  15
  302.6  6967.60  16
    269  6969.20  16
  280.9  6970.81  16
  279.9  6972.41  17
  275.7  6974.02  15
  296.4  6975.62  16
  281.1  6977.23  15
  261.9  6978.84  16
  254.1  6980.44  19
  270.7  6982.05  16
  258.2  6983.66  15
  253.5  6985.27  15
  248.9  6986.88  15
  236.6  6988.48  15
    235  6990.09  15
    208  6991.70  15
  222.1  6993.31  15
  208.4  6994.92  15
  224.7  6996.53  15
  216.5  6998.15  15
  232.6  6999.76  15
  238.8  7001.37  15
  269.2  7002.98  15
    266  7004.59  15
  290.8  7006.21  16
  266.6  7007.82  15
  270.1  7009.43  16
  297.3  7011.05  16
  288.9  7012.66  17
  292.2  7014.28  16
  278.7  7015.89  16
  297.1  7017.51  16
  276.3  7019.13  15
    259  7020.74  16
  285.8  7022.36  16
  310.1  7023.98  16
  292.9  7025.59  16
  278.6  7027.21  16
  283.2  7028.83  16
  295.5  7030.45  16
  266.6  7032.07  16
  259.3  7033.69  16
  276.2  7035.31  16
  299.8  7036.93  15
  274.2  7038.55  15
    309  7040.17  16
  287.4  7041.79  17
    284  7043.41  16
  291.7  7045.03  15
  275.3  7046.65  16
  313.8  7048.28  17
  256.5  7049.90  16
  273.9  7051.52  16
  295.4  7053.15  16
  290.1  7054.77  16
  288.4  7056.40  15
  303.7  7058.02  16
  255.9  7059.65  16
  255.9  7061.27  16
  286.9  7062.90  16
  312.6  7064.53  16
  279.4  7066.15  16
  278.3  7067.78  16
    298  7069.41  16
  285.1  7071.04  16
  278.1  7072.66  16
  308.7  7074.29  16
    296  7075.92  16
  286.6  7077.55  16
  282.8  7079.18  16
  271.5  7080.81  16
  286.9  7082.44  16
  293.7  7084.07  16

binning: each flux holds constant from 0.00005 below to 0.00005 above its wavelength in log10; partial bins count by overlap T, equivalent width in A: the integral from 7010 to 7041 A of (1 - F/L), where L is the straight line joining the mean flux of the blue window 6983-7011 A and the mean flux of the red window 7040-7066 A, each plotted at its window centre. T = -2.3 A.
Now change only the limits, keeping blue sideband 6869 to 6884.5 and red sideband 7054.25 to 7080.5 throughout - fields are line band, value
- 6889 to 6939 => -1.8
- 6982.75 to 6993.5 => 1.8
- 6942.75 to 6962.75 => 0.2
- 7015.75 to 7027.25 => 0.1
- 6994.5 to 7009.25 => 2.0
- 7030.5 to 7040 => 0.3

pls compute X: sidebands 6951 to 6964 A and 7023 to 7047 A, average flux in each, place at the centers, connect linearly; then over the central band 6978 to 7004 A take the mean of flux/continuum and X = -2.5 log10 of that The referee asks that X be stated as 0.20 mag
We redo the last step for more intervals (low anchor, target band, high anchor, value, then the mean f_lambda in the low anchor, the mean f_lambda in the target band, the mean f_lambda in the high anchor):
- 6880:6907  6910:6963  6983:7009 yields -0.077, 297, 294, 243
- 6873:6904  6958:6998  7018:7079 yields 0.110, 297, 263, 285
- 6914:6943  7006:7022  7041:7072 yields 0.032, 300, 281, 285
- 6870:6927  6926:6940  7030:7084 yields -0.017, 298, 299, 285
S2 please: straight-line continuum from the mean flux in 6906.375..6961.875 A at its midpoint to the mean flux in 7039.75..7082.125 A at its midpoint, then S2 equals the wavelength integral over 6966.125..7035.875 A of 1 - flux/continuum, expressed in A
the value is 5.6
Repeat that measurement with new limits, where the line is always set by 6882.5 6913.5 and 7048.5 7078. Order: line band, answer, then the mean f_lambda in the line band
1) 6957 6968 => 0.14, 288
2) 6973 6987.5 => 1.17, 267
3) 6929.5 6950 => 0.42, 287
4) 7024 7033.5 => 0.12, 284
